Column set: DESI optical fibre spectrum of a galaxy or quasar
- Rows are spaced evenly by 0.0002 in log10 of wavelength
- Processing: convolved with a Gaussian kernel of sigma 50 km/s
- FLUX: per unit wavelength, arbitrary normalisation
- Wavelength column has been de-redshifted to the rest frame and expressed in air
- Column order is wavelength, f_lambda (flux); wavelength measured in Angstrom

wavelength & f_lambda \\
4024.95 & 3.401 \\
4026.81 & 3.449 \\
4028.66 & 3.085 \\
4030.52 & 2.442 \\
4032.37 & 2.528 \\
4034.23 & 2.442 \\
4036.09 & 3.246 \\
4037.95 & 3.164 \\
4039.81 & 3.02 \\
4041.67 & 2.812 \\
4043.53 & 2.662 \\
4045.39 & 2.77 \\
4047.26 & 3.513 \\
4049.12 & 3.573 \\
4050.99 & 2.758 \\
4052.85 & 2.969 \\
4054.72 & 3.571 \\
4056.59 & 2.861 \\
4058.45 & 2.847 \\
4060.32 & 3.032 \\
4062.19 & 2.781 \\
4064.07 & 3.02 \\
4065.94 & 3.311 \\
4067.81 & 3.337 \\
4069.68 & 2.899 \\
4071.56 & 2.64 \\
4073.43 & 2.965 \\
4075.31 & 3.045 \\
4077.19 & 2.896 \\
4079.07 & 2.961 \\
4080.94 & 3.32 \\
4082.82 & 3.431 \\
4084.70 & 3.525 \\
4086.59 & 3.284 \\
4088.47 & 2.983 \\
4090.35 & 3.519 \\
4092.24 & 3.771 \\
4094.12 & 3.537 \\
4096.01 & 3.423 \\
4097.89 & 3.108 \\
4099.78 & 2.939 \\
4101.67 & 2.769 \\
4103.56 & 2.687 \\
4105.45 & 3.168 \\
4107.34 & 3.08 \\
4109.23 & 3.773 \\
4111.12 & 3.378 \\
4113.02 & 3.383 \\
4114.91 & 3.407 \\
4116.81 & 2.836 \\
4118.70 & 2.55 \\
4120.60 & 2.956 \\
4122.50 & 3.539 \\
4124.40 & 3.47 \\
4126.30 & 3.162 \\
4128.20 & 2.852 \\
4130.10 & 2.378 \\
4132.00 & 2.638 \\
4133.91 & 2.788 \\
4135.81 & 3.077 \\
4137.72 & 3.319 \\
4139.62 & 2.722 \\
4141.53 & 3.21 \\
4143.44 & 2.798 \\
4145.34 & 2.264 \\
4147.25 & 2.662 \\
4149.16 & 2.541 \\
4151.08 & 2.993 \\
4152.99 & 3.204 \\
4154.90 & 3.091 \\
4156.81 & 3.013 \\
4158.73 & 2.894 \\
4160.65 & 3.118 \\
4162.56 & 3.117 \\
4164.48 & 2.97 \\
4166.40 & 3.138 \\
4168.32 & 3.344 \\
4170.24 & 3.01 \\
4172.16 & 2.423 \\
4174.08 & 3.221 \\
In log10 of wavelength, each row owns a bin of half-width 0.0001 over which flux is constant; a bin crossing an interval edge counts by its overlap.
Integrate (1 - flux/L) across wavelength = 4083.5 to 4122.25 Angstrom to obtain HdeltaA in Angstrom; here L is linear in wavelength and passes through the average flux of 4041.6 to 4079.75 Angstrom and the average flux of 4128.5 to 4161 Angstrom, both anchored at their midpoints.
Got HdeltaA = -3.60 Angstrom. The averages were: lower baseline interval 3.02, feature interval 3.21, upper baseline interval 2.86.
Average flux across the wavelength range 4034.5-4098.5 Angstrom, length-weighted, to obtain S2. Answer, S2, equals 3.13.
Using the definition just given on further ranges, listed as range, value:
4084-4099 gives 3.39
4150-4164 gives 3.05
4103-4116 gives 3.28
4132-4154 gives 2.86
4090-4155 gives 3.05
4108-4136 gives 3.08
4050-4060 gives 3.01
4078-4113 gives 3.26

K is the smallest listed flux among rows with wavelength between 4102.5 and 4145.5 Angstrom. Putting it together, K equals 2.264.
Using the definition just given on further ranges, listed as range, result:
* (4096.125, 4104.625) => 2.687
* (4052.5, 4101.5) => 2.64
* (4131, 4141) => 2.638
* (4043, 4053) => 2.662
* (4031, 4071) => 2.442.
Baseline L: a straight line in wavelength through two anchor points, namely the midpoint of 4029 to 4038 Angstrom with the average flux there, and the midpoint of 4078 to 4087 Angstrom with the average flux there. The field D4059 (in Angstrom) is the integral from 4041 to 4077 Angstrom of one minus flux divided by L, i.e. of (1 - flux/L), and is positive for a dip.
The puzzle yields 0.13 Angstrom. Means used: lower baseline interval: 2.75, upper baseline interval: 3.3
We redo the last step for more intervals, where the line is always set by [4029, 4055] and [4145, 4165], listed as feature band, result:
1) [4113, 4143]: -0.8 Angstrom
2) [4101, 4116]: -1.4 Angstrom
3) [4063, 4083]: -0.8 Angstrom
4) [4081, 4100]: -2.8 Angstrom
